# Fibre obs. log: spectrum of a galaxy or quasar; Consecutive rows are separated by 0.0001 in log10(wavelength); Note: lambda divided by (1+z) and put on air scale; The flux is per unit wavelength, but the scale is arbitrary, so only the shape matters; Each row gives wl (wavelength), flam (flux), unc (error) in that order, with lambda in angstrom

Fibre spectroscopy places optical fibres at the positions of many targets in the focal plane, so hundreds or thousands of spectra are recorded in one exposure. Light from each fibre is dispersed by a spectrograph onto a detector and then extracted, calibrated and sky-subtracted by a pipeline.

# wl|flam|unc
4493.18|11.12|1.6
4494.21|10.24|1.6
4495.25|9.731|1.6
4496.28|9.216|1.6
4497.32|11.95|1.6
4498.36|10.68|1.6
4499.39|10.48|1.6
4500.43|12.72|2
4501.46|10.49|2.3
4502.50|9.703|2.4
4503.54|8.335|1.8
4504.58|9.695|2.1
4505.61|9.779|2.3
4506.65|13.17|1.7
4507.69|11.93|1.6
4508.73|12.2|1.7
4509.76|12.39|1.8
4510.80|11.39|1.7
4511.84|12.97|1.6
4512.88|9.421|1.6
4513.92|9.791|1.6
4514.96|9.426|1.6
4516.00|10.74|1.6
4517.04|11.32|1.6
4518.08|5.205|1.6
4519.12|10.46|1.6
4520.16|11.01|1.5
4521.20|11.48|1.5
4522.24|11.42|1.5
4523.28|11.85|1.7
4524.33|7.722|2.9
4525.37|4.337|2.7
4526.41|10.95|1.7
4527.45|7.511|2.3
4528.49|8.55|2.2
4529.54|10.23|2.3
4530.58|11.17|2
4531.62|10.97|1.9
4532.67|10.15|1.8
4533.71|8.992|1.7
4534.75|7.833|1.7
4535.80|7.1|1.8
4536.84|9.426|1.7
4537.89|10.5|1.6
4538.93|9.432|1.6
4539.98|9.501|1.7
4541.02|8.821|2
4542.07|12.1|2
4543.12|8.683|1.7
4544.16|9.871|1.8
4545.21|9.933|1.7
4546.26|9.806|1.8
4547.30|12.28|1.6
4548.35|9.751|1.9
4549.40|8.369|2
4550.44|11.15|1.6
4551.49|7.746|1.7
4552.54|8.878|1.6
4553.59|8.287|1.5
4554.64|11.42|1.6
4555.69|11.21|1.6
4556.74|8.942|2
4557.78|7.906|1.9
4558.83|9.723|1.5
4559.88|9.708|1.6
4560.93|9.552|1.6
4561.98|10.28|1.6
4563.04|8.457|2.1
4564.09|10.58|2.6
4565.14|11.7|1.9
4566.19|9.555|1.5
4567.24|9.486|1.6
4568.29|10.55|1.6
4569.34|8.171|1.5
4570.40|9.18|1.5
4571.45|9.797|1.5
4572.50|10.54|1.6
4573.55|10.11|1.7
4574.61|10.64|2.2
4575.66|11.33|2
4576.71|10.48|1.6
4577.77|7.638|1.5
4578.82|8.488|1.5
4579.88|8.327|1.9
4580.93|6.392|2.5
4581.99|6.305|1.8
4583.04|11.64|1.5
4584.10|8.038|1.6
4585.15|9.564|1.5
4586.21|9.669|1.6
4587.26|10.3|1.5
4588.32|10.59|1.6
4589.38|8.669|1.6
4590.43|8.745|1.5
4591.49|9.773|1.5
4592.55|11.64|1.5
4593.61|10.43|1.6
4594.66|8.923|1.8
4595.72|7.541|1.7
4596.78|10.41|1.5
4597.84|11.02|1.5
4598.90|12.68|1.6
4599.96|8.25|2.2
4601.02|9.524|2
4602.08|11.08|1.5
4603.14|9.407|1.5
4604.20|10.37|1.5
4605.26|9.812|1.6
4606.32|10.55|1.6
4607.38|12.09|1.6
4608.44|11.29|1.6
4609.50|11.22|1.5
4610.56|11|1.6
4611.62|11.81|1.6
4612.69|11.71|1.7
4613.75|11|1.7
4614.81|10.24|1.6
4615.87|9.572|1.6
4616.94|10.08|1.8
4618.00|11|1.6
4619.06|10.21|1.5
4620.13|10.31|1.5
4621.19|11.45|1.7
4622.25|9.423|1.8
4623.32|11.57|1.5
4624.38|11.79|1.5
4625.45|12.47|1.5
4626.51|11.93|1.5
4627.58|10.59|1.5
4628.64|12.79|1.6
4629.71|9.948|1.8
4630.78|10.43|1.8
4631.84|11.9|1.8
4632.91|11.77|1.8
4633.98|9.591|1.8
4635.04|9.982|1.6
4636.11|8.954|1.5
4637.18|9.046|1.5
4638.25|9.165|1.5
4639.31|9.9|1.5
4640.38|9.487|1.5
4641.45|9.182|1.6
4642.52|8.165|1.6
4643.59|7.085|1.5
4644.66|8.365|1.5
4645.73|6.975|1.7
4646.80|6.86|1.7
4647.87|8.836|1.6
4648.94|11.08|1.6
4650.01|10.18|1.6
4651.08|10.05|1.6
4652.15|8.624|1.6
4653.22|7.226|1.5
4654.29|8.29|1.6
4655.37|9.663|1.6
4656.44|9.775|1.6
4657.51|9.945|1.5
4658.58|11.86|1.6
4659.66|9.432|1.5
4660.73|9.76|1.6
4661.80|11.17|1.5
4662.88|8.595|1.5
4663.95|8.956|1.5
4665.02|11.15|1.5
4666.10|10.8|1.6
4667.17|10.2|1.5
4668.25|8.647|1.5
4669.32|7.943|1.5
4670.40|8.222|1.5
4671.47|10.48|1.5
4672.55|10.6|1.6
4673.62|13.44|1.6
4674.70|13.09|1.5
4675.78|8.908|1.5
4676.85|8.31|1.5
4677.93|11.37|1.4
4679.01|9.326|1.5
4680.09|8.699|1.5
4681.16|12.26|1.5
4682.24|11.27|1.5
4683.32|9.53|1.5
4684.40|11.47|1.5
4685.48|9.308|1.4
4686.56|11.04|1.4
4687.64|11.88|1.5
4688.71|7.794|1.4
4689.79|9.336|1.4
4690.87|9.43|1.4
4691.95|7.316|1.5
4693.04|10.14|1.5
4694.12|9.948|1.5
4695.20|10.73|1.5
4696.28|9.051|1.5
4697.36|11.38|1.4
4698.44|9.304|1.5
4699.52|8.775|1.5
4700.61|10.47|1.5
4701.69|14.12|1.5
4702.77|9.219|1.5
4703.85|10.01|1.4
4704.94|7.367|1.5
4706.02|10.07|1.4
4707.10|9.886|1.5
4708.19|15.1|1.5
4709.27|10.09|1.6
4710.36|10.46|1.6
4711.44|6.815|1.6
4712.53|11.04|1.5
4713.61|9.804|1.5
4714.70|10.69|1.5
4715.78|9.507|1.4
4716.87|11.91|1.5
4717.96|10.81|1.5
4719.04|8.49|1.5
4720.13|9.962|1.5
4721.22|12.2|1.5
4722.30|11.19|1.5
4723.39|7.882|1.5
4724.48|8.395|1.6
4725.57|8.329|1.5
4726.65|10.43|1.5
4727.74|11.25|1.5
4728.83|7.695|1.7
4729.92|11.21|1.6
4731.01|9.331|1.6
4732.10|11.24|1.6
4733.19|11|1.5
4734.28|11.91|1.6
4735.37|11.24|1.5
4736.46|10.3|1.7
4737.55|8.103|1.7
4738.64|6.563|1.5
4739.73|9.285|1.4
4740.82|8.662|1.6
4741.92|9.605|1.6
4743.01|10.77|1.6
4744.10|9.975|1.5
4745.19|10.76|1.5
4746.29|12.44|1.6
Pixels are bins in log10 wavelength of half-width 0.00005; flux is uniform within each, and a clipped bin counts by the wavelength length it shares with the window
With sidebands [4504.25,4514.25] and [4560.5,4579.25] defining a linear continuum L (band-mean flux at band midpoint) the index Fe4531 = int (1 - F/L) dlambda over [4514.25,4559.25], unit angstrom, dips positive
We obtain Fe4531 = 4.4 angstrom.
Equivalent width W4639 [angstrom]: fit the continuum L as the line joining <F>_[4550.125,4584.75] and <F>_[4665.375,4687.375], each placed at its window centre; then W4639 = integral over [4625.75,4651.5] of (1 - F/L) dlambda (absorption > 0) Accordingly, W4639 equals 0.7 angstrom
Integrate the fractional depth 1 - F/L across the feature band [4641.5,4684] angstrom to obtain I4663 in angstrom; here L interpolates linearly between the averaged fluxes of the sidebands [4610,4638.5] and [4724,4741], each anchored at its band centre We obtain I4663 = 3.1 angstrom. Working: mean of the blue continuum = 10.7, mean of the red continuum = 9.71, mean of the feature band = 9.62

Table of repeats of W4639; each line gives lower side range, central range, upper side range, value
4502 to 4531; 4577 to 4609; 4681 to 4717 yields 1.57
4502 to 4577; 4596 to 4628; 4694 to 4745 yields -2.61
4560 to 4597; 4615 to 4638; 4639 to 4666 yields -3.29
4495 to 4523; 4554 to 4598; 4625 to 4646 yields 2.88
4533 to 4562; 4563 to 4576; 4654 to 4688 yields -0.53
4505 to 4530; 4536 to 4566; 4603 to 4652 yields 1.36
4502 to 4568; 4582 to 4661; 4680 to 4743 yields -0.61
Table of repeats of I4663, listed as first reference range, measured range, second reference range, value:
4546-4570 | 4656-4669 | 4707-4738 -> 0.06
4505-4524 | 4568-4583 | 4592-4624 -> 2.03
